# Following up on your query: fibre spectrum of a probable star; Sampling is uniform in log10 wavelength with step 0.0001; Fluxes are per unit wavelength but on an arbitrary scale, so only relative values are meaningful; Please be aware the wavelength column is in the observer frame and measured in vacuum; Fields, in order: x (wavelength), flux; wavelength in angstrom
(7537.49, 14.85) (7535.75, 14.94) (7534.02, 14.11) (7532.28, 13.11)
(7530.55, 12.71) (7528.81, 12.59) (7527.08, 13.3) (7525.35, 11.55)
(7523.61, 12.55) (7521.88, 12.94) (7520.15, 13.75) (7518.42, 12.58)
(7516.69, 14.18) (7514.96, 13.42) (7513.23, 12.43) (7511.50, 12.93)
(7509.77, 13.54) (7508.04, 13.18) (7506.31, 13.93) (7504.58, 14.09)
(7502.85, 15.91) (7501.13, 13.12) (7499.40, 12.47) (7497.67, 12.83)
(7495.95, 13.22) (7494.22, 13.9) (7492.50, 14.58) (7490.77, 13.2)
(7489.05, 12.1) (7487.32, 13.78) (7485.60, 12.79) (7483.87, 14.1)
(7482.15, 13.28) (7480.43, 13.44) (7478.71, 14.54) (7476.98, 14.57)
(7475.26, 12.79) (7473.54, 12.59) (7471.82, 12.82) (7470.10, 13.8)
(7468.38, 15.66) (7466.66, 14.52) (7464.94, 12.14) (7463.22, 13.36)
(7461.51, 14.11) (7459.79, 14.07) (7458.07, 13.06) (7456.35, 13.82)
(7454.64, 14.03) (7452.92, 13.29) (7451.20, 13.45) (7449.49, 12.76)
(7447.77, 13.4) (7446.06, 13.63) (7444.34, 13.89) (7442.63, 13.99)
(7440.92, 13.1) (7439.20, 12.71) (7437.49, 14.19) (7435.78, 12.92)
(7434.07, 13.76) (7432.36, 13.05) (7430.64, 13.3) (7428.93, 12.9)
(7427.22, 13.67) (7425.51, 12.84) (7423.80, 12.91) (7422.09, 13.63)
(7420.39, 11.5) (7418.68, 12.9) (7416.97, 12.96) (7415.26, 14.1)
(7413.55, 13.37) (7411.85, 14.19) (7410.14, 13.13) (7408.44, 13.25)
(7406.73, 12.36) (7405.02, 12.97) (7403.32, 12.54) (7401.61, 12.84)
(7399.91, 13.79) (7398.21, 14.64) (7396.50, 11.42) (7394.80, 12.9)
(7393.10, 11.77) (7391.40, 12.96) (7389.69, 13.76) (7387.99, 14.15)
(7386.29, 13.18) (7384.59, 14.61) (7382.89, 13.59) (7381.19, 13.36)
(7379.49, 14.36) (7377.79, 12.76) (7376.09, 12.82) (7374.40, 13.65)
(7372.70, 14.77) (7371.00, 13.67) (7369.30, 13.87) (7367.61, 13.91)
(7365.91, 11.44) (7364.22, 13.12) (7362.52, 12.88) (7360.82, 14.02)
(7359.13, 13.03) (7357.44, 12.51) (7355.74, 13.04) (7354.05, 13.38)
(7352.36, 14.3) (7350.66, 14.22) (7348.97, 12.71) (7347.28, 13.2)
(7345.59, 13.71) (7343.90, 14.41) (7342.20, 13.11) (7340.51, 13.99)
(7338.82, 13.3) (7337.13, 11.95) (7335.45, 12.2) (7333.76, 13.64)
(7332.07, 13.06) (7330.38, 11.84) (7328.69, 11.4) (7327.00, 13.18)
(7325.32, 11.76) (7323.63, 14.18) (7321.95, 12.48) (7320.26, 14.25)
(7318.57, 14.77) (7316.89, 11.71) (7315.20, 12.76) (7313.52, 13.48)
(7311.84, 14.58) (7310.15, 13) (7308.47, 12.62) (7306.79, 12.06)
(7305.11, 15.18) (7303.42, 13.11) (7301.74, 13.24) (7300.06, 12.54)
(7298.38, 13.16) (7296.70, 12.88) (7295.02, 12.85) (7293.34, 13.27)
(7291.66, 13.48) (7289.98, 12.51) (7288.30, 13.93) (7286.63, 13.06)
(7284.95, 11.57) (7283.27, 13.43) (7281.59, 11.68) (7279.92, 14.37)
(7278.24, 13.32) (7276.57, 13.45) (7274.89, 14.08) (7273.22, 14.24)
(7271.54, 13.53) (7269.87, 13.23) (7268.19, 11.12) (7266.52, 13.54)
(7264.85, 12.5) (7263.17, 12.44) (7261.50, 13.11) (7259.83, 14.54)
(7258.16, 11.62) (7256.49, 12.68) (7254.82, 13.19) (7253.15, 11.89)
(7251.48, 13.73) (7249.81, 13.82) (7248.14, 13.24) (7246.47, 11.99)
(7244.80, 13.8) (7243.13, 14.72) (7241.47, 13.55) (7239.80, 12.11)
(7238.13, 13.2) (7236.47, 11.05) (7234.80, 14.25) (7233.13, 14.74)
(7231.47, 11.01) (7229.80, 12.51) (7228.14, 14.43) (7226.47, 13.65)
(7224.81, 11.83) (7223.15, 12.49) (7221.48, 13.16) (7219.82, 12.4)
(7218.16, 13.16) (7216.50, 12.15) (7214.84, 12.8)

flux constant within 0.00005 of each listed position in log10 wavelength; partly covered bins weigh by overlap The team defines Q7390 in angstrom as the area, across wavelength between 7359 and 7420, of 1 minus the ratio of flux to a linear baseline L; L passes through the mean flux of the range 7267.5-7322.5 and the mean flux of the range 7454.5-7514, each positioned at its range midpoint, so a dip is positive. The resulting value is 0.3 angstrom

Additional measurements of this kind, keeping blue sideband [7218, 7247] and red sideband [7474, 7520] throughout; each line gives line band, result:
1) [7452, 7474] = -0.4 angstrom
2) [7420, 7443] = 0.3 angstrom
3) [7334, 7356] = -0.2 angstrom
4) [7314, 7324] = -0.1 angstrom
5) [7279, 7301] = 0.2 angstrom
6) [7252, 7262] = 0.2 angstrom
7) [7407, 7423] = 0.2 angstrom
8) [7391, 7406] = 0.5 angstrom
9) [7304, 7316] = -0.2 angstrom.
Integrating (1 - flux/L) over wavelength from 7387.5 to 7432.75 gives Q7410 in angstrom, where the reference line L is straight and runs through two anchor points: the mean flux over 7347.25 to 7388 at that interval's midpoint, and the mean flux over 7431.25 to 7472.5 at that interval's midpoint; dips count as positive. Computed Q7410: 1.4 angstrom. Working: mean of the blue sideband 13.5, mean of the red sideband 13.6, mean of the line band 13.1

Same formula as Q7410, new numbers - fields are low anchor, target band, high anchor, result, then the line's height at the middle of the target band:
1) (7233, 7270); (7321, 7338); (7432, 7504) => 0.80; 13.2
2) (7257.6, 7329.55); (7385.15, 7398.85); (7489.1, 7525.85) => 0.11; 13.2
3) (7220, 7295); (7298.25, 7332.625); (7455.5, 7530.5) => 0.23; 13.1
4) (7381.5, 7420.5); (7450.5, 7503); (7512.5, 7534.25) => -1.97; 13.1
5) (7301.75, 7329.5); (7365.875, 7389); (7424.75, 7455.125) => -0.68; 13.3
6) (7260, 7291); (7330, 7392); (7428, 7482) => -0.34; 13.3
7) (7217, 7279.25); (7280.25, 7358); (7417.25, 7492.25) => 0.40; 13.2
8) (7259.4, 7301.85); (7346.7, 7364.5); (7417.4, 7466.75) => -0.15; 13.2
